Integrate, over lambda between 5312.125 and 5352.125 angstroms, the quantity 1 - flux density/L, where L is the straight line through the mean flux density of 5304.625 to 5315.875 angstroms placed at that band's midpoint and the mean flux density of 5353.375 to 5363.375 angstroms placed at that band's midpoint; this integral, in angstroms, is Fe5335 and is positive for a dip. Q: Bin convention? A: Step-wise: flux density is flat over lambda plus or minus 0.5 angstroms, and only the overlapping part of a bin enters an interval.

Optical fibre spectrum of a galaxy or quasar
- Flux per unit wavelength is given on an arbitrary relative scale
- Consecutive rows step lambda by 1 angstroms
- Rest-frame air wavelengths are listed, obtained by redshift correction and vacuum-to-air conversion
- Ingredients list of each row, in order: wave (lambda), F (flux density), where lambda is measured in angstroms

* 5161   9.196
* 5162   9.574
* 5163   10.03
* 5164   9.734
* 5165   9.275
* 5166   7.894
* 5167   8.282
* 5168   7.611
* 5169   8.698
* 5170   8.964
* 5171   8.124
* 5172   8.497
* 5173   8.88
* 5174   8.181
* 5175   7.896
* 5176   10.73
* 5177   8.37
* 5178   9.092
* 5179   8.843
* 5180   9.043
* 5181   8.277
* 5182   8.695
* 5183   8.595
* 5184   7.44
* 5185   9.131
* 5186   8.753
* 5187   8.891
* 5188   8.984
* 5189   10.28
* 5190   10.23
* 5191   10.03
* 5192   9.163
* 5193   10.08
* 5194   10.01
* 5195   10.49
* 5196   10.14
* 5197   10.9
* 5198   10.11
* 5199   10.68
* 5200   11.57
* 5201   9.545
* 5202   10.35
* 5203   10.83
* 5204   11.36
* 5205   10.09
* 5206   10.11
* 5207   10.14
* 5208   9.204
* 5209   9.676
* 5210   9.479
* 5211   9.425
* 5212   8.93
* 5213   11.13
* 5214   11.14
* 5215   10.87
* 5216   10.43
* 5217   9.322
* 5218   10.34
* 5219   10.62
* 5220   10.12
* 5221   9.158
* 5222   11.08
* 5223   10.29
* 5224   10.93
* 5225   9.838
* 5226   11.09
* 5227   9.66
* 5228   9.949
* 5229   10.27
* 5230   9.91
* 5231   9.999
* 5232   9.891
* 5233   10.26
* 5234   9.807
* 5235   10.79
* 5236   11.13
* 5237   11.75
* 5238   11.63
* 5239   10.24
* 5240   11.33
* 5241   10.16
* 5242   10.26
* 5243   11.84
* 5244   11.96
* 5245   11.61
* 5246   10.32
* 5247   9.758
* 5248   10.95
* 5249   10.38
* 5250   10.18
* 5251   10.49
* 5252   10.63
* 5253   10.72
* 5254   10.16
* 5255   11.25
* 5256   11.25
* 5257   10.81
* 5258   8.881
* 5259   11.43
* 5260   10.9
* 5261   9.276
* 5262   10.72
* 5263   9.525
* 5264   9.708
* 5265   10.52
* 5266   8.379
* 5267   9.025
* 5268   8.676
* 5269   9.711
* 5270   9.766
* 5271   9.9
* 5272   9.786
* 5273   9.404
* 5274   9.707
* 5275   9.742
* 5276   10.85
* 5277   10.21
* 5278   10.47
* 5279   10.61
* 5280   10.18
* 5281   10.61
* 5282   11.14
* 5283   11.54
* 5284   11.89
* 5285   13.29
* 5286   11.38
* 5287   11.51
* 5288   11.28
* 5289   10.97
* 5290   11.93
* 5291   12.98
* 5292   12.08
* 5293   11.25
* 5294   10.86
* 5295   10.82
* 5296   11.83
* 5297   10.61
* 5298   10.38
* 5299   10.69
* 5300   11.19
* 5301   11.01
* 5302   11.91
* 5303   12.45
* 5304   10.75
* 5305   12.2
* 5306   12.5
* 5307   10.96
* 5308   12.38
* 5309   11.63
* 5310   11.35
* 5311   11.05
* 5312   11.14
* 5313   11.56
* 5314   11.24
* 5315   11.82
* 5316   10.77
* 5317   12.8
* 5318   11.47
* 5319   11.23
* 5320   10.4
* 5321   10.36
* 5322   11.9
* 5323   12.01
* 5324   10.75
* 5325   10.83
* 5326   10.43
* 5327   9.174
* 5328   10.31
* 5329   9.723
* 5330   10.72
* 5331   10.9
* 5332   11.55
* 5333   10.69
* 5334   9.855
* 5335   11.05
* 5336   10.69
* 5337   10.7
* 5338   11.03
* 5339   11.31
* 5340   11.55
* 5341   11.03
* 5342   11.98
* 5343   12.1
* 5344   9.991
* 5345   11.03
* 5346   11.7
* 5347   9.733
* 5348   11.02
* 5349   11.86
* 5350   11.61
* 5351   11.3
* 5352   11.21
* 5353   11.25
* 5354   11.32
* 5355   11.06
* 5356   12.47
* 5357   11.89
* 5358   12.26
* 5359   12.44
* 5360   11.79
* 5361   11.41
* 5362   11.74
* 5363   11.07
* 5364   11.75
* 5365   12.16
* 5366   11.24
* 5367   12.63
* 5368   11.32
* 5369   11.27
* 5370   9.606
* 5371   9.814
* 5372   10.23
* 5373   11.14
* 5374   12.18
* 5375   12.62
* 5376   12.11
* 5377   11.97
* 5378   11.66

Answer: 2.1 angstroms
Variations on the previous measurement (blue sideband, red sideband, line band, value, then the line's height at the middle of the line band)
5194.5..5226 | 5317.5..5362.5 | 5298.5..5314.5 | -0.9 angstroms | 10.9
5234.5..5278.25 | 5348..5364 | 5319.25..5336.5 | 0.9 angstroms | 11.3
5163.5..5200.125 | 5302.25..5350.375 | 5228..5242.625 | -0.9 angstroms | 9.91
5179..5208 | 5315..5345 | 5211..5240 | -1.0 angstroms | 10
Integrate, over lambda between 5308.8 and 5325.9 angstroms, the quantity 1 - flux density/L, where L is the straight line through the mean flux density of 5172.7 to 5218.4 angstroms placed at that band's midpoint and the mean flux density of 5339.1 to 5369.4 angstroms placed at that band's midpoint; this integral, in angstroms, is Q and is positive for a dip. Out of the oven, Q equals -0.3 angstroms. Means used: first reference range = 9.69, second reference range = 11.5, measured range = 11.3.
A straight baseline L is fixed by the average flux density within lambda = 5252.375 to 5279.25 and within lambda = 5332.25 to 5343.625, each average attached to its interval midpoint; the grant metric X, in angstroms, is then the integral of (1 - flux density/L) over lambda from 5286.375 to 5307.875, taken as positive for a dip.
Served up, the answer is -2.0 angstroms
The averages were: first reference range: 10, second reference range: 11.1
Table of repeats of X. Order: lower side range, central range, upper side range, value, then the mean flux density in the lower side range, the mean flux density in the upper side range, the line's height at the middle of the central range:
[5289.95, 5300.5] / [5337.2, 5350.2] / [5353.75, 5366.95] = 0.5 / 11.3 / 11.8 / 11.7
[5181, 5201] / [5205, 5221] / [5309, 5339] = -0.3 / 9.65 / 11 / 9.87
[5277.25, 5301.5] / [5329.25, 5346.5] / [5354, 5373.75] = 0.5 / 11.3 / 11.4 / 11.4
